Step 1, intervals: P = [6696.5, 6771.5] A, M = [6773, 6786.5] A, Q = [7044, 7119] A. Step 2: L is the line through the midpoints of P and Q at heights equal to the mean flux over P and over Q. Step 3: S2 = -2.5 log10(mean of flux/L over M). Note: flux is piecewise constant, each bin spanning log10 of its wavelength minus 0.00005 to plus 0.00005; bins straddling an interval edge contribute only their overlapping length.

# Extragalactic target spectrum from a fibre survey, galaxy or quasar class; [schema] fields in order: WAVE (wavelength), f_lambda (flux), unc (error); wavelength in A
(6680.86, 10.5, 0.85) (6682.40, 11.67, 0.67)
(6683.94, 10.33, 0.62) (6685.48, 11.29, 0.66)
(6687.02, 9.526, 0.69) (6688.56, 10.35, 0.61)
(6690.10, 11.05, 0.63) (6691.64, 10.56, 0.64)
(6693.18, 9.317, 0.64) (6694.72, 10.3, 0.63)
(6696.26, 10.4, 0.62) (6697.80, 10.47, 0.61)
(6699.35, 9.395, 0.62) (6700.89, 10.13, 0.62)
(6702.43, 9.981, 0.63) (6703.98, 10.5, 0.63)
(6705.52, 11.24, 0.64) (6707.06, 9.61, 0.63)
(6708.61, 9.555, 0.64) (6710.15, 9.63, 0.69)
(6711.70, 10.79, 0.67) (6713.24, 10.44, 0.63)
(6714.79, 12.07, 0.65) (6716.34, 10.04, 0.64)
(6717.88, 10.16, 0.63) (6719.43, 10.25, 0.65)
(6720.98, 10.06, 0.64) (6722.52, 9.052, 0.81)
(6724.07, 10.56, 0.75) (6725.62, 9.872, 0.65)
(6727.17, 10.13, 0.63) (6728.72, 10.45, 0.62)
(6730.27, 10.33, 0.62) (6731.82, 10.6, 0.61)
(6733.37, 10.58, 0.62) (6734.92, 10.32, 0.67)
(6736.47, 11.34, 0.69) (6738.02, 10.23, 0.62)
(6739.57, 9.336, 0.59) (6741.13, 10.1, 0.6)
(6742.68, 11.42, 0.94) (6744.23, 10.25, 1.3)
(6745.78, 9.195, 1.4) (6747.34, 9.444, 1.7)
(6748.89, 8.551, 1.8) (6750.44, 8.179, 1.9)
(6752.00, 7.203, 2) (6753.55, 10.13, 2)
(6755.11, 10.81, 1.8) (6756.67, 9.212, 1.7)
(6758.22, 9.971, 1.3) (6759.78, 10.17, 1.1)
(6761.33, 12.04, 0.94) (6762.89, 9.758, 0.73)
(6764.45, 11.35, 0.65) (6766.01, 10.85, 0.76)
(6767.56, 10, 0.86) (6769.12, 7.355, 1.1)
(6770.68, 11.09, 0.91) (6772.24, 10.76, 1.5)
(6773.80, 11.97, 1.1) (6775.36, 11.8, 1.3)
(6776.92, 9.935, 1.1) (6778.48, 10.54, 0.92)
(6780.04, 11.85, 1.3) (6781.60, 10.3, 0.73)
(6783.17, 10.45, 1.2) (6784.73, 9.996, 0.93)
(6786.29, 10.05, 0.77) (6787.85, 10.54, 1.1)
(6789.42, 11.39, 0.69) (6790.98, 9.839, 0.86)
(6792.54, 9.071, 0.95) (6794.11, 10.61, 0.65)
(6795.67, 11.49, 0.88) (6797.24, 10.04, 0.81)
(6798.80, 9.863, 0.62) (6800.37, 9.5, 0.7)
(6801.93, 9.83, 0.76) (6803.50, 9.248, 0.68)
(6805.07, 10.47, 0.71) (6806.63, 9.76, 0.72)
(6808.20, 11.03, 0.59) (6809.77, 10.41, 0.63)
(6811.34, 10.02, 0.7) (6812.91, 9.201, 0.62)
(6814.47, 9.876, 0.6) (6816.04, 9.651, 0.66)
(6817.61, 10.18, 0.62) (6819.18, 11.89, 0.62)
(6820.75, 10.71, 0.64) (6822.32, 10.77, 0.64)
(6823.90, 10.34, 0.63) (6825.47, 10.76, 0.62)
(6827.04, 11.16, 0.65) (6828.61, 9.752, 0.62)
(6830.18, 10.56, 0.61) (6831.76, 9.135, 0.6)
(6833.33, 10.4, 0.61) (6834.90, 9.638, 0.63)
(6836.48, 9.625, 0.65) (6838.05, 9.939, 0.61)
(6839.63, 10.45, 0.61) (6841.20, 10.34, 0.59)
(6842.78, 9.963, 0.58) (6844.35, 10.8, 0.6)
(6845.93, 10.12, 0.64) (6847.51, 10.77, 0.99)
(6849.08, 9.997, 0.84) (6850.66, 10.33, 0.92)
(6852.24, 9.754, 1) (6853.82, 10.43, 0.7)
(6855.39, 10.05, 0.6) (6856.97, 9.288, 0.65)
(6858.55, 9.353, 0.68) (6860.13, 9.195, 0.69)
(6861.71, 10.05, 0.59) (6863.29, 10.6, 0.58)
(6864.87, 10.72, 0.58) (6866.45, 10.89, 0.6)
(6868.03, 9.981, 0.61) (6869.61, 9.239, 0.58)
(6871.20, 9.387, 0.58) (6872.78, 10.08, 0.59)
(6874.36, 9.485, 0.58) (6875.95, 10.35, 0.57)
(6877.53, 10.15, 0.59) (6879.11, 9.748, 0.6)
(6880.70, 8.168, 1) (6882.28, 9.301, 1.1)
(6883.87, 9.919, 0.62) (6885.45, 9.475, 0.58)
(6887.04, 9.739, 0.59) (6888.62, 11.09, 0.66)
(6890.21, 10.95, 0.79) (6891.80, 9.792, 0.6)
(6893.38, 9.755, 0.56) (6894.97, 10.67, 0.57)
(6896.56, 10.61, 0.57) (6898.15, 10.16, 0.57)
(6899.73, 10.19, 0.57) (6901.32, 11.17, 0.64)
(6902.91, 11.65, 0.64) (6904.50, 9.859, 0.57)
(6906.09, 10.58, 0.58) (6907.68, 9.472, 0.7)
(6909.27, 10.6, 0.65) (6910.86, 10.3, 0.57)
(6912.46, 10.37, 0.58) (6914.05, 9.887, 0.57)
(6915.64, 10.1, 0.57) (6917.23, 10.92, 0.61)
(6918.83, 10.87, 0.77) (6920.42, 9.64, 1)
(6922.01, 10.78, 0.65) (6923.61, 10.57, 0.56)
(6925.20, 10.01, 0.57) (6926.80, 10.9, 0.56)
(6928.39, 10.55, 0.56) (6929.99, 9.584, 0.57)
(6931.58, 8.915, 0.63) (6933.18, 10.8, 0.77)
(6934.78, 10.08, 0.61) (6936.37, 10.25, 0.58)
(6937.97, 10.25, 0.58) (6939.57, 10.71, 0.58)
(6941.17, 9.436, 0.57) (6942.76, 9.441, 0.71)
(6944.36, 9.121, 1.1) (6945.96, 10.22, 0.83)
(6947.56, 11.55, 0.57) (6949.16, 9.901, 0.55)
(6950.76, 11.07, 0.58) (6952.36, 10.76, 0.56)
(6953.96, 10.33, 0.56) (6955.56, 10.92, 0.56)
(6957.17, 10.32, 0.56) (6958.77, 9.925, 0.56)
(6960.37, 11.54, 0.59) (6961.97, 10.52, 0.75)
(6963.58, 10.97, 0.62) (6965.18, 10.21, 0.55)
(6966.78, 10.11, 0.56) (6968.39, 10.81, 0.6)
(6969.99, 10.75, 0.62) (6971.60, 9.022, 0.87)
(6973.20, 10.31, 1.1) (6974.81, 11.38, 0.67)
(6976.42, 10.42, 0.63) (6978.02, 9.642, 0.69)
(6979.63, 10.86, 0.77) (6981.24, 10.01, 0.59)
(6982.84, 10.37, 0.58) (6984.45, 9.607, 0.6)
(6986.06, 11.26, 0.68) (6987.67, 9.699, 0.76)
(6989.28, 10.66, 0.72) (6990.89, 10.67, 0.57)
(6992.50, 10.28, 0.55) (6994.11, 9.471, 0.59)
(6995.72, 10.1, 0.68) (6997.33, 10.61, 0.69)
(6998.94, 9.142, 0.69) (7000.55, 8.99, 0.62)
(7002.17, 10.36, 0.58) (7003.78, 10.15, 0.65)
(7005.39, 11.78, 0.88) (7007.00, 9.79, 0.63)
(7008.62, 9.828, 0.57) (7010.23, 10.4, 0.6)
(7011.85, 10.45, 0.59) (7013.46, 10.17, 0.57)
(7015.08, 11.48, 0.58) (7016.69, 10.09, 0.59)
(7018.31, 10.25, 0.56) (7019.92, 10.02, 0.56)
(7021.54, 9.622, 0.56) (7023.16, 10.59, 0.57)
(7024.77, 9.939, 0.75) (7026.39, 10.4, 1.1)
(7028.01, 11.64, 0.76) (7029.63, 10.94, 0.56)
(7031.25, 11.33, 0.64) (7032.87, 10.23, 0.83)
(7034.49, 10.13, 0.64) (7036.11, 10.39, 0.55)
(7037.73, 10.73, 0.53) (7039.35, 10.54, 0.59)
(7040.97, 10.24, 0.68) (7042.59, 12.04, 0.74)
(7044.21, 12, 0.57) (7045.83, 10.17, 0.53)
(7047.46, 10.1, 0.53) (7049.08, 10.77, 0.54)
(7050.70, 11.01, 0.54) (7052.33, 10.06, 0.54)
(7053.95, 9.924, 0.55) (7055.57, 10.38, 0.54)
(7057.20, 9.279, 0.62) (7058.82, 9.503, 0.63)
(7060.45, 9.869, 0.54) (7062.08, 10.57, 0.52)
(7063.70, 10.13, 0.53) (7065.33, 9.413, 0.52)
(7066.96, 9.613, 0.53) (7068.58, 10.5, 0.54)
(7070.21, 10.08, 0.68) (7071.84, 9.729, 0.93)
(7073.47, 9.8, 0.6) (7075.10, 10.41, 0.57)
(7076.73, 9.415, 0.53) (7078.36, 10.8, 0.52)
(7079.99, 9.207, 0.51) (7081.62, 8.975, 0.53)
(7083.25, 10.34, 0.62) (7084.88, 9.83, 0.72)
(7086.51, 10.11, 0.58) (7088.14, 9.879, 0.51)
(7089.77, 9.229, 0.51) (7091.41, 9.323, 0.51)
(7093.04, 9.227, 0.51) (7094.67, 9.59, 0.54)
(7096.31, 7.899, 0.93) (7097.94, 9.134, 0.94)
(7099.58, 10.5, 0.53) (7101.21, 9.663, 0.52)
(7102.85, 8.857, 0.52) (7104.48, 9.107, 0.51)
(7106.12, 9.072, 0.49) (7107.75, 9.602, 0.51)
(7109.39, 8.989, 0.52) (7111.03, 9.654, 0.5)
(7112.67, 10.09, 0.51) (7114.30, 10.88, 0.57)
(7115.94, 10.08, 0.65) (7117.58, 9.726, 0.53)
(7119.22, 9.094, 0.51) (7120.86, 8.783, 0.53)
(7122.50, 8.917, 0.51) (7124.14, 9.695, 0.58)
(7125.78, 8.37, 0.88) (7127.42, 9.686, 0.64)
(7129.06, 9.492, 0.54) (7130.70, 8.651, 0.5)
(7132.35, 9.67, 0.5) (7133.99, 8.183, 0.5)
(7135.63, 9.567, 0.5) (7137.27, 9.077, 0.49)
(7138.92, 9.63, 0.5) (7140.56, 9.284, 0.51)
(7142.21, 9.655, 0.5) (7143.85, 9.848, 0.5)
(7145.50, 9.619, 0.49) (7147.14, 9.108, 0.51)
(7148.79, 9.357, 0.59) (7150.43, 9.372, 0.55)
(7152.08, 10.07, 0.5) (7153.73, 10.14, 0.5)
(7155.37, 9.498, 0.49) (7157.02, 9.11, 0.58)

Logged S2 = -0.08 mag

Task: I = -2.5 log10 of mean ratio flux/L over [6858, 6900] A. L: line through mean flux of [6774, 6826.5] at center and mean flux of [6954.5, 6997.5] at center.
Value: 0.04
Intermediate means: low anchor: 10.4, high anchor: 10.4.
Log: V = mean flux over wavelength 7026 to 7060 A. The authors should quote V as 10.6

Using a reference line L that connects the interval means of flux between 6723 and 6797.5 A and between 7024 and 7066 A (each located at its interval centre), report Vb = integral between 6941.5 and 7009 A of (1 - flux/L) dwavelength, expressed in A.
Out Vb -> 0.6 A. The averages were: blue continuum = 10.2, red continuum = 10.5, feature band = 10.3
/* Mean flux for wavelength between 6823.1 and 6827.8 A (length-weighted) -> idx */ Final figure 10.7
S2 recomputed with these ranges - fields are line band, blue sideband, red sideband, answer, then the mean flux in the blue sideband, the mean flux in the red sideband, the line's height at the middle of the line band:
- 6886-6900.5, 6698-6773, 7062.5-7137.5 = -0.050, 10.1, 9.53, 9.85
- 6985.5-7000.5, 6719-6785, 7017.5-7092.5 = 0.007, 10.2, 10.2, 10.2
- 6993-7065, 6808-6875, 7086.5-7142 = -0.081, 10.1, 9.37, 9.61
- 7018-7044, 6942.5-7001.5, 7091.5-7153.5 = -0.070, 10.3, 9.39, 9.95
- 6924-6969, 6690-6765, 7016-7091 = -0.015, 10.1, 10.2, 10.2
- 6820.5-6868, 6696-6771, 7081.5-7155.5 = -0.031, 10.1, 9.45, 9.9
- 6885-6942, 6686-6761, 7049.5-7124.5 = -0.045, 10.1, 9.7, 9.88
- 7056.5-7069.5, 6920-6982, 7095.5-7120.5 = -0.016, 10.3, 9.48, 9.72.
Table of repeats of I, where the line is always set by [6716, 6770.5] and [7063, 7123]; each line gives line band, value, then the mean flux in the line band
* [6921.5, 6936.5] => -0.05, 10.2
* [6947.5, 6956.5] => -0.10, 10.7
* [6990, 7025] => -0.05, 10.2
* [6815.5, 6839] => -0.04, 10.3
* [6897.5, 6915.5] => -0.06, 10.4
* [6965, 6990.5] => -0.06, 10.3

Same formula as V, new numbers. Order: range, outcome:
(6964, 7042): 10.3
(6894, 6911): 10.5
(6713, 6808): 10.2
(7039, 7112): 9.87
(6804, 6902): 10.1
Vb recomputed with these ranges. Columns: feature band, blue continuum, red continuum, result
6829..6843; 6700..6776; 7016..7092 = 0.25 A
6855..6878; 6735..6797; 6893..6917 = 0.94 A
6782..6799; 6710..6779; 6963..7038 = -0.17 A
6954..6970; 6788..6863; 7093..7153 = -1.28 A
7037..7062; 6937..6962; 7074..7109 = -1.70 A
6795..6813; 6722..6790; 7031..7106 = 0.15 A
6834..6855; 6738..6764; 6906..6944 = -0.36 A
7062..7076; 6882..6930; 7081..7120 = -0.47 A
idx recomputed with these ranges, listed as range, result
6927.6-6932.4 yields 9.68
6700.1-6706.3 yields 10.5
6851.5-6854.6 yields 10.1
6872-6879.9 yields 9.97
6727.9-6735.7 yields 10.5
